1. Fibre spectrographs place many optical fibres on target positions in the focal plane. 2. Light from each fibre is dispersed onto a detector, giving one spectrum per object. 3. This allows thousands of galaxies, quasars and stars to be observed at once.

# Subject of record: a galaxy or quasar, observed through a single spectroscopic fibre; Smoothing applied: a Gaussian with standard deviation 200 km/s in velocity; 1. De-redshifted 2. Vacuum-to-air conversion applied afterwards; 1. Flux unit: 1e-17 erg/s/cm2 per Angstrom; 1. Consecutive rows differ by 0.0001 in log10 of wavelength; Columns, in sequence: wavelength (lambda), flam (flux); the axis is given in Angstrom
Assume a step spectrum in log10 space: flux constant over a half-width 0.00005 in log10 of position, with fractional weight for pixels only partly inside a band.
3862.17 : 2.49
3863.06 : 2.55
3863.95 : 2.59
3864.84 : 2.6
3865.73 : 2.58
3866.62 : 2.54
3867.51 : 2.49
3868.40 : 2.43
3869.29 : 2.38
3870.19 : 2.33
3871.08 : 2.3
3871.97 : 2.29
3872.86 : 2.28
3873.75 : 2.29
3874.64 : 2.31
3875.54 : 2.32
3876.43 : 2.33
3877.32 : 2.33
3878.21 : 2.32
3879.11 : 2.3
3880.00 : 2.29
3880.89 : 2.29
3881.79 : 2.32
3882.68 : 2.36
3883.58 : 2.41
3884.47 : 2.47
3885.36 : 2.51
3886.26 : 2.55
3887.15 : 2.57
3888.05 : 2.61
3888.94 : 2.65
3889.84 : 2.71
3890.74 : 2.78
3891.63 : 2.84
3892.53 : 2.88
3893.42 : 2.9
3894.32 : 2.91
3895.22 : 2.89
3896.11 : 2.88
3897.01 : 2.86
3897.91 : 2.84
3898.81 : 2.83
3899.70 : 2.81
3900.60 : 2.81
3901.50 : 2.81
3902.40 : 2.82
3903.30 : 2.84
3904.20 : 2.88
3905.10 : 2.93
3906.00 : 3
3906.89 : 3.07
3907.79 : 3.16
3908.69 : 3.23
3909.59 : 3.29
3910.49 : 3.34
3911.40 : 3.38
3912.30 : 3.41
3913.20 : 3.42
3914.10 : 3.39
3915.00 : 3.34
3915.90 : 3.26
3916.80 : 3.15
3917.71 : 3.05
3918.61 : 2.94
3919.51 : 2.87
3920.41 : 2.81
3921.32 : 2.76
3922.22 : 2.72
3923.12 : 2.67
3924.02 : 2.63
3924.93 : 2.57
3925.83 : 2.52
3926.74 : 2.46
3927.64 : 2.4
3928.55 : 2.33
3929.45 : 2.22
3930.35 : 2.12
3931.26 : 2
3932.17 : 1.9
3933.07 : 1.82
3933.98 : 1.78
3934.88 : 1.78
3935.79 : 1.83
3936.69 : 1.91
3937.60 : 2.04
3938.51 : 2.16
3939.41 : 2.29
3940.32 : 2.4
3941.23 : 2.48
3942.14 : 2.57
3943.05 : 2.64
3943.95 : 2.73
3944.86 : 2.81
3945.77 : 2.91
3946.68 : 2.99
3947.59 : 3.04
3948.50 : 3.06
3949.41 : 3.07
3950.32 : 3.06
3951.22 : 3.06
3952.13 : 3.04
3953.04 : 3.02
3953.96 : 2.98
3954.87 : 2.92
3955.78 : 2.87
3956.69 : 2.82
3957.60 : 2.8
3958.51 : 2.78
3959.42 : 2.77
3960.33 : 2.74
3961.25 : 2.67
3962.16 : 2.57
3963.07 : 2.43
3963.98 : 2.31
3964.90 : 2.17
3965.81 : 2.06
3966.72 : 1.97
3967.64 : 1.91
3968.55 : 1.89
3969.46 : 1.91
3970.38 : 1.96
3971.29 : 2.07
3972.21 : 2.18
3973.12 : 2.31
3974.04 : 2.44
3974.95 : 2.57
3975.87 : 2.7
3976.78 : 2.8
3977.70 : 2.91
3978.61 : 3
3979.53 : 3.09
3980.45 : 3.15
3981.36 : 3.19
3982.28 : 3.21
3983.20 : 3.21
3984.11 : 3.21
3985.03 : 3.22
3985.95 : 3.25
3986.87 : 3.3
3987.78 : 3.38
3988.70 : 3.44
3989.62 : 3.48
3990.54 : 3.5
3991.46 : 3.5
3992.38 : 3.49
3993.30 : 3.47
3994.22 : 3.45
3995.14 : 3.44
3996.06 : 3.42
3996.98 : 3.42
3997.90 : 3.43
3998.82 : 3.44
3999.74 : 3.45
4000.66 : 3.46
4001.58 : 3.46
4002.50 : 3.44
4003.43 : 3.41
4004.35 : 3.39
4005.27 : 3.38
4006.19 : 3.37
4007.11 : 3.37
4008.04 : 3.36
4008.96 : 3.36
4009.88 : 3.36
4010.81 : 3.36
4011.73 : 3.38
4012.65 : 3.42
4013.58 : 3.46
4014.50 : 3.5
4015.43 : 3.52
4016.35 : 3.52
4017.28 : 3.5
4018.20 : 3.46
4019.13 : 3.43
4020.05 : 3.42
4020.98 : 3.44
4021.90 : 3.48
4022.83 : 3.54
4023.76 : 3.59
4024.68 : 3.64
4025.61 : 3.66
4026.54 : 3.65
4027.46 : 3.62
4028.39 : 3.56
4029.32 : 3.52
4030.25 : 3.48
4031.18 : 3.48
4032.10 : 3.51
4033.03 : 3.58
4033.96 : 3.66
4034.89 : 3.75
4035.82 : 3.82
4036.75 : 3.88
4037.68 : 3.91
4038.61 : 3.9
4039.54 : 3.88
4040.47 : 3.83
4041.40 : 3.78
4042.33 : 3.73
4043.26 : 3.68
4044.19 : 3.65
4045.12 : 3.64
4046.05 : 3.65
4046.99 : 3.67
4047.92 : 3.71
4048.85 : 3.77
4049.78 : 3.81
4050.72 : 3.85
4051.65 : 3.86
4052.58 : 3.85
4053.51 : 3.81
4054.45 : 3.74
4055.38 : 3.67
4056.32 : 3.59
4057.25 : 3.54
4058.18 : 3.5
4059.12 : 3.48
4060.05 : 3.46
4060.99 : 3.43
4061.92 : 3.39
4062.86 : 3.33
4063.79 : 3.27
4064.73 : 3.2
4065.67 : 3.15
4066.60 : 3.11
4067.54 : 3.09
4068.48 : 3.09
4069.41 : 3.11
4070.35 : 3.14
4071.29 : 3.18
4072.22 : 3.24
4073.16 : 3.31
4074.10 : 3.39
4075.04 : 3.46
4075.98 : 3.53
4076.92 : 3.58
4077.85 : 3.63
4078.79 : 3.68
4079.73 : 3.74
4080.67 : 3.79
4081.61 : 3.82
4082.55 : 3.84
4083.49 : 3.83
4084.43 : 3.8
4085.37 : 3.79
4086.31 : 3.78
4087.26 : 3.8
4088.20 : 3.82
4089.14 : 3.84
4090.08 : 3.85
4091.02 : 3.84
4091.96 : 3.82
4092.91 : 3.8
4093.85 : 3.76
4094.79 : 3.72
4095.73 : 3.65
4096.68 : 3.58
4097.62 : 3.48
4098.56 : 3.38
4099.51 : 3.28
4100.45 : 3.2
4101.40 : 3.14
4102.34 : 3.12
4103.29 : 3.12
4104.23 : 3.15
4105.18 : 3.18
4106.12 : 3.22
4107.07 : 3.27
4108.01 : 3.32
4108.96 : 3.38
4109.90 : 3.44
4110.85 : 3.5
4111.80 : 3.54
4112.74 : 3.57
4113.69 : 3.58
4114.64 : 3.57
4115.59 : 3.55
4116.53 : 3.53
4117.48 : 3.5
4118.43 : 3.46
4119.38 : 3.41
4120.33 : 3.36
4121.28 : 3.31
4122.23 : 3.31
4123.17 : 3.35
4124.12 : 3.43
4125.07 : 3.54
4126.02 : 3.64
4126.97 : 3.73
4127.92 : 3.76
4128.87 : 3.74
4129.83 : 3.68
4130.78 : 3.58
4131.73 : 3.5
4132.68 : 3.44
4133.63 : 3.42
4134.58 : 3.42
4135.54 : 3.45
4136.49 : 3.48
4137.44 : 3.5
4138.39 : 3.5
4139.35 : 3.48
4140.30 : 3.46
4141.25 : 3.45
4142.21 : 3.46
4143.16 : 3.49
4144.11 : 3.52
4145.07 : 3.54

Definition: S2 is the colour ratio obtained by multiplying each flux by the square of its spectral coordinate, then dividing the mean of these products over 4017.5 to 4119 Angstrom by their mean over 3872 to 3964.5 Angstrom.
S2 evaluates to 1.43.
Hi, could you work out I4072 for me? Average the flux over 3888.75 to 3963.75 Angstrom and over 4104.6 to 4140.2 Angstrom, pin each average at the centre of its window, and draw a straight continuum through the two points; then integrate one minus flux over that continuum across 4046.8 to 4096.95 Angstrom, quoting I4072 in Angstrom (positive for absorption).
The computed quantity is -4.50 Angstrom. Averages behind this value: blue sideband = 2.75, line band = 3.58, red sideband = 3.48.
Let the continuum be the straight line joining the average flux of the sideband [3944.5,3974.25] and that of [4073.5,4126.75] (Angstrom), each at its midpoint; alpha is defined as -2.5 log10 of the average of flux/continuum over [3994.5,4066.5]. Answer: -0.16 mag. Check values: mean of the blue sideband 2.59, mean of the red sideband 3.54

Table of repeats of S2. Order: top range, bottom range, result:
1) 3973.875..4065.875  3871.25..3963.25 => 1.36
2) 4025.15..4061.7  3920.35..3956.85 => 1.53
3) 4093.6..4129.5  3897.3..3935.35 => 1.37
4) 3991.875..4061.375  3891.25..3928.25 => 1.29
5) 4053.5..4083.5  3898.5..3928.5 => 1.26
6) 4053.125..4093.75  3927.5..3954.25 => 1.53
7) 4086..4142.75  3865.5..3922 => 1.42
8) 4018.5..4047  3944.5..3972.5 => 1.45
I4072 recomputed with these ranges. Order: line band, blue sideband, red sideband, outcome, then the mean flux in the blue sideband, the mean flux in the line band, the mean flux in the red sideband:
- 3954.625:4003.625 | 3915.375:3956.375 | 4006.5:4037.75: 2.6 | 2.59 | 2.91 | 3.53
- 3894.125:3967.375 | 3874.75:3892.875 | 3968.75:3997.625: 0.4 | 2.49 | 2.71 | 3.02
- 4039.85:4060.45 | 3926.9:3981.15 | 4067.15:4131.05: -3.4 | 2.5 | 3.7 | 3.51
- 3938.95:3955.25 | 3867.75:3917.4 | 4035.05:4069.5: 1.1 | 2.74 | 2.84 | 3.6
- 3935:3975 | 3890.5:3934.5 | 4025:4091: 6.8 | 2.8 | 2.52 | 3.6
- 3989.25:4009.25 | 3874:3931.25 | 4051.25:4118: -1.8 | 2.75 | 3.43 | 3.5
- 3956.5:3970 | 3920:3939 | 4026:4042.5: 1.7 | 2.26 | 2.38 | 3.7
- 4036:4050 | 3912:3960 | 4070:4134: -2.4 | 2.67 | 3.77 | 3.53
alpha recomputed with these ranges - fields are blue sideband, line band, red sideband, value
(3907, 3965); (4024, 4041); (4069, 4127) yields -0.16 mag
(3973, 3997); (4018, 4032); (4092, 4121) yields -0.09 mag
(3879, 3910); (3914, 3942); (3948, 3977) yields 0.09 mag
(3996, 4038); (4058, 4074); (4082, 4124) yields 0.08 mag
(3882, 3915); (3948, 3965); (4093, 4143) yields 0.09 mag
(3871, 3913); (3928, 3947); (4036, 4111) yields 0.28 mag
